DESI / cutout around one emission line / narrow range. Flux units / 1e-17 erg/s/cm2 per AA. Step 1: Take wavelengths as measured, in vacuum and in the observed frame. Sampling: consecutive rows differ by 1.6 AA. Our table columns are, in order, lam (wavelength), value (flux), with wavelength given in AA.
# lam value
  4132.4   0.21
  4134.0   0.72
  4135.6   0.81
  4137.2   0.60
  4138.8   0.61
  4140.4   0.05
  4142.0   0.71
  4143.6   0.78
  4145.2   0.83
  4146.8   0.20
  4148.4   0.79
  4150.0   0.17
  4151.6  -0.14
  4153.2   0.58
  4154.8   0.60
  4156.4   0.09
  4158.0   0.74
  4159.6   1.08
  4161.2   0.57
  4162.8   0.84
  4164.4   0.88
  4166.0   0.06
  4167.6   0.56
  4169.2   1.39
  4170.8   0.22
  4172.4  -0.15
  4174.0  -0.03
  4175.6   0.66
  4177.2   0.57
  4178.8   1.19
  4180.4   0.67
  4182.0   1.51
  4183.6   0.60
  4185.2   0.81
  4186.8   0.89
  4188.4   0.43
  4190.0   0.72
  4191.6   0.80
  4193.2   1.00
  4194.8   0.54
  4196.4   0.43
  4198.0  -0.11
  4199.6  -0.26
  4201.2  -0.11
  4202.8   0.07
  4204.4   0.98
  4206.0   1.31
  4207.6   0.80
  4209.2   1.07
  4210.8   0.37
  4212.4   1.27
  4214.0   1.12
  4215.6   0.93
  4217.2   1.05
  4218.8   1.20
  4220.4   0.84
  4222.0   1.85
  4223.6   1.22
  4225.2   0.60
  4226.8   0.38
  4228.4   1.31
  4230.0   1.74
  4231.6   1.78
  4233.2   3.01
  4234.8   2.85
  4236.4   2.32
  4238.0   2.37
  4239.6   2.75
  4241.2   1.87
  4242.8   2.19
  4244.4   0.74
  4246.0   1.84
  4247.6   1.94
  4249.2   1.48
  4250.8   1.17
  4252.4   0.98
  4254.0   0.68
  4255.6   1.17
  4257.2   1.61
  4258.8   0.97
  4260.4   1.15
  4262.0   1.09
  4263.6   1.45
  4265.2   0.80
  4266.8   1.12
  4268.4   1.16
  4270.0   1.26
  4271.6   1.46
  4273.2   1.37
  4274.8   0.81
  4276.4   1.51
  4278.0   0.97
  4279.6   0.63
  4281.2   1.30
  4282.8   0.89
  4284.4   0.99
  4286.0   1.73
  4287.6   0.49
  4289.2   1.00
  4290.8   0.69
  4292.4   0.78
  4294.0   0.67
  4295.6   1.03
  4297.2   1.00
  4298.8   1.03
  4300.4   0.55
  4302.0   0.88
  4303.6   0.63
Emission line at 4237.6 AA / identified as Lyman alpha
